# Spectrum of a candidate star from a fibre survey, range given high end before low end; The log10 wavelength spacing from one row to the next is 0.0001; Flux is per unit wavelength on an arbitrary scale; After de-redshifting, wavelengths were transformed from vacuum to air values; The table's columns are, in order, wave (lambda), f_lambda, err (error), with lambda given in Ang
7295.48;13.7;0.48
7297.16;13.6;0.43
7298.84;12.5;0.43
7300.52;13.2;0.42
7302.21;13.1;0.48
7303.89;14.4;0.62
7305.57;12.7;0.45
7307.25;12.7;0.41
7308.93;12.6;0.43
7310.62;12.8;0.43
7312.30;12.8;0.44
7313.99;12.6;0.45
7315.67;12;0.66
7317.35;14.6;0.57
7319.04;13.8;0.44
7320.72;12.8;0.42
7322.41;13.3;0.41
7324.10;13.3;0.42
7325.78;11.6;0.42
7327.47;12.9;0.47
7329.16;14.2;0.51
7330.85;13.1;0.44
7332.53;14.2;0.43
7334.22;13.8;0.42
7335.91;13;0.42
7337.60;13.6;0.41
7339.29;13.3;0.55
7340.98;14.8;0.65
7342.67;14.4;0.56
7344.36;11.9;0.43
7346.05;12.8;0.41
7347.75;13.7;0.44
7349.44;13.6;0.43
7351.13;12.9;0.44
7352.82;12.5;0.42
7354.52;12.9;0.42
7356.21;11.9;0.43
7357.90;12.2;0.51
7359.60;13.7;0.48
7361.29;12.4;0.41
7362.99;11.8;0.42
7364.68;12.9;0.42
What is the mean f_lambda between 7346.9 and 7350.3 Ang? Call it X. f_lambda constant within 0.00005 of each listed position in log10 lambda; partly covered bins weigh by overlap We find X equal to 13.6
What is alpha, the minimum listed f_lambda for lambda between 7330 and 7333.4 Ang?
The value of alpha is 13.1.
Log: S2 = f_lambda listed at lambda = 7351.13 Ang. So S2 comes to 12.9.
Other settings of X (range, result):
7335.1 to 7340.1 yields 13.3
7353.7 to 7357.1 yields 12.4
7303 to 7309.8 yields 13.1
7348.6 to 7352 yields 13.3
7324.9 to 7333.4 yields 13.2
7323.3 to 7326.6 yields 12.5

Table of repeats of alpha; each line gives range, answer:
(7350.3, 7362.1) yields 11.9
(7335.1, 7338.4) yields 13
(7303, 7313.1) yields 12.6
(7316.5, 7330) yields 11.6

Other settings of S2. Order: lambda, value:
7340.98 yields 14.8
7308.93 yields 12.6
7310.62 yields 12.8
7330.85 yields 13.1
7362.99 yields 11.8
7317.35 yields 14.6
